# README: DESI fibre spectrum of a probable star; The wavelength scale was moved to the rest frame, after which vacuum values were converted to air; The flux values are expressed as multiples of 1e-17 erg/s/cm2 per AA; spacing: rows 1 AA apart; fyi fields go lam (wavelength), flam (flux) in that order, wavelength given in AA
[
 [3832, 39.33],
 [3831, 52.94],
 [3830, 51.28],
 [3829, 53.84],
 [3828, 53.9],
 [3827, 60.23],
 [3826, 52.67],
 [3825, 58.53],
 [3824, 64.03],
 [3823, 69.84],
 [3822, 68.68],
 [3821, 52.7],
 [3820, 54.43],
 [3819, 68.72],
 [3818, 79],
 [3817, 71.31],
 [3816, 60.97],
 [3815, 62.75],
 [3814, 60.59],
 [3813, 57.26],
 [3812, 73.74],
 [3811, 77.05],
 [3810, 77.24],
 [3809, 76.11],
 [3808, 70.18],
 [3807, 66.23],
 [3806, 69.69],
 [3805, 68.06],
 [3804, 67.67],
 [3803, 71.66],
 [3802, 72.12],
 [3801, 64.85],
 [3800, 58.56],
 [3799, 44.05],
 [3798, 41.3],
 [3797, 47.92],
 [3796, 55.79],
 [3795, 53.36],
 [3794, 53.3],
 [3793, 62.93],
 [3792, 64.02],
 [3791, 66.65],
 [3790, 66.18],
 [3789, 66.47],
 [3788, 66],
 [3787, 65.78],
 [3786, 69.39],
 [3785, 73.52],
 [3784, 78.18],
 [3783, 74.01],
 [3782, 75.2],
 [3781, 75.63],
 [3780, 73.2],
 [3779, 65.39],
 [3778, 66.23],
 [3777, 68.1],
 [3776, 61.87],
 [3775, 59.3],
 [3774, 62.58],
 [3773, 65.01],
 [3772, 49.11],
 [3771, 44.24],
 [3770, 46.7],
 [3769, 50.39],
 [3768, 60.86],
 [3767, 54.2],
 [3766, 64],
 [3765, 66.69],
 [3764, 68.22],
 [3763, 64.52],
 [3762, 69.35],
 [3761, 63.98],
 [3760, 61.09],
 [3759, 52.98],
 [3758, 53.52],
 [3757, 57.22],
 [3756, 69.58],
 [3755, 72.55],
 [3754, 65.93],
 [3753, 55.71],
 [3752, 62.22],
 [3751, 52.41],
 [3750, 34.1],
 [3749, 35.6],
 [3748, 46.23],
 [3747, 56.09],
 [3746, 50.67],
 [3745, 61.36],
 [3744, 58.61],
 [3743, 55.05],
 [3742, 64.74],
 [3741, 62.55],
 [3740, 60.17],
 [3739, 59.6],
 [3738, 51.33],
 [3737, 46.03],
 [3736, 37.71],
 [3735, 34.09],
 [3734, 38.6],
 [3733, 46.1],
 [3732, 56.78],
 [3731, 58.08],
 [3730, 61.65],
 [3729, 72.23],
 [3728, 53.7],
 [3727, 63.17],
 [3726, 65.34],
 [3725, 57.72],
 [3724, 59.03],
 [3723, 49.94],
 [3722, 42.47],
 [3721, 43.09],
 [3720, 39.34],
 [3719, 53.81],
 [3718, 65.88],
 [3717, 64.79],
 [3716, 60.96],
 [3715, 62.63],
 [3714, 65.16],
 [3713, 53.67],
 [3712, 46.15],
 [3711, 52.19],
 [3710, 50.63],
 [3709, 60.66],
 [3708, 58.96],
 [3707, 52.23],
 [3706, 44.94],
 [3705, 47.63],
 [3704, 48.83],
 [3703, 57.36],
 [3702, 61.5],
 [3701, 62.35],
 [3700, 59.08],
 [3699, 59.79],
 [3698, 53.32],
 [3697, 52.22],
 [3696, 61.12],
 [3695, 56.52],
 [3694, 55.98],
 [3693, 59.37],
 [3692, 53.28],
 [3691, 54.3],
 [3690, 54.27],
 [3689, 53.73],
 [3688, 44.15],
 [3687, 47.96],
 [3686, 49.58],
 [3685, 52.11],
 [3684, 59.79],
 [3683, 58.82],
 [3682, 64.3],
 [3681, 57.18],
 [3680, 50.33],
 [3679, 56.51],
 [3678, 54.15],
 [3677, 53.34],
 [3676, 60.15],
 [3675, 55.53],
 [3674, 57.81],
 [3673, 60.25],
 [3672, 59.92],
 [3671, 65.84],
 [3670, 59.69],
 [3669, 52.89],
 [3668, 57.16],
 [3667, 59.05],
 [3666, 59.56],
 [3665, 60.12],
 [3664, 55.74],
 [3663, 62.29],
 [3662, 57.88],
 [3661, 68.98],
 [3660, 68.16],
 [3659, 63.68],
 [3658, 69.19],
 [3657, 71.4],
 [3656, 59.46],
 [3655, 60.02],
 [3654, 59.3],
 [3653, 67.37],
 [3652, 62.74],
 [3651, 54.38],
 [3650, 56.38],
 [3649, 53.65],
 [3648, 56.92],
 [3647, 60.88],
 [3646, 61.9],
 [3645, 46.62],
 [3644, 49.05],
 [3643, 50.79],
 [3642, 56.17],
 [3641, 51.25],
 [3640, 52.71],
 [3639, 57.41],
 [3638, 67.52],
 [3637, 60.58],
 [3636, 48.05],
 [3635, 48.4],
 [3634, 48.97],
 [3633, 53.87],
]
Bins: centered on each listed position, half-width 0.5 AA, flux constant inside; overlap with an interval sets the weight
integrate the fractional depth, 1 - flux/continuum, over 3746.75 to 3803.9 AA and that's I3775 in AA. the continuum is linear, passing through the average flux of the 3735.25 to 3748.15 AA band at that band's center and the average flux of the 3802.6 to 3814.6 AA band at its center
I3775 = 1.0 AA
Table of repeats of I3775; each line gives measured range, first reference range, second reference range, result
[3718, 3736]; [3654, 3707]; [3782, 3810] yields 2.3 AA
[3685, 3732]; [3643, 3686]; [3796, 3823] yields 4.0 AA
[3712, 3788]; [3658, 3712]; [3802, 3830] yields 3.2 AA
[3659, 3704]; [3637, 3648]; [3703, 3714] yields -2.9 AA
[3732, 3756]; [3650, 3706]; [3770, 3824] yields 3.4 AA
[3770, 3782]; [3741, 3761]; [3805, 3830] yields -0.6 AA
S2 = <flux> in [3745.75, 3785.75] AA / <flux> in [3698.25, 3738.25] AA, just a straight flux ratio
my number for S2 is 1.1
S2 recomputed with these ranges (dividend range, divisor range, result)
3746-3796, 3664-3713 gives 1.10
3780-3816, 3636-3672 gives 1.11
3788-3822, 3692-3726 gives 1.16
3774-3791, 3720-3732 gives 1.22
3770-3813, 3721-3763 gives 1.17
